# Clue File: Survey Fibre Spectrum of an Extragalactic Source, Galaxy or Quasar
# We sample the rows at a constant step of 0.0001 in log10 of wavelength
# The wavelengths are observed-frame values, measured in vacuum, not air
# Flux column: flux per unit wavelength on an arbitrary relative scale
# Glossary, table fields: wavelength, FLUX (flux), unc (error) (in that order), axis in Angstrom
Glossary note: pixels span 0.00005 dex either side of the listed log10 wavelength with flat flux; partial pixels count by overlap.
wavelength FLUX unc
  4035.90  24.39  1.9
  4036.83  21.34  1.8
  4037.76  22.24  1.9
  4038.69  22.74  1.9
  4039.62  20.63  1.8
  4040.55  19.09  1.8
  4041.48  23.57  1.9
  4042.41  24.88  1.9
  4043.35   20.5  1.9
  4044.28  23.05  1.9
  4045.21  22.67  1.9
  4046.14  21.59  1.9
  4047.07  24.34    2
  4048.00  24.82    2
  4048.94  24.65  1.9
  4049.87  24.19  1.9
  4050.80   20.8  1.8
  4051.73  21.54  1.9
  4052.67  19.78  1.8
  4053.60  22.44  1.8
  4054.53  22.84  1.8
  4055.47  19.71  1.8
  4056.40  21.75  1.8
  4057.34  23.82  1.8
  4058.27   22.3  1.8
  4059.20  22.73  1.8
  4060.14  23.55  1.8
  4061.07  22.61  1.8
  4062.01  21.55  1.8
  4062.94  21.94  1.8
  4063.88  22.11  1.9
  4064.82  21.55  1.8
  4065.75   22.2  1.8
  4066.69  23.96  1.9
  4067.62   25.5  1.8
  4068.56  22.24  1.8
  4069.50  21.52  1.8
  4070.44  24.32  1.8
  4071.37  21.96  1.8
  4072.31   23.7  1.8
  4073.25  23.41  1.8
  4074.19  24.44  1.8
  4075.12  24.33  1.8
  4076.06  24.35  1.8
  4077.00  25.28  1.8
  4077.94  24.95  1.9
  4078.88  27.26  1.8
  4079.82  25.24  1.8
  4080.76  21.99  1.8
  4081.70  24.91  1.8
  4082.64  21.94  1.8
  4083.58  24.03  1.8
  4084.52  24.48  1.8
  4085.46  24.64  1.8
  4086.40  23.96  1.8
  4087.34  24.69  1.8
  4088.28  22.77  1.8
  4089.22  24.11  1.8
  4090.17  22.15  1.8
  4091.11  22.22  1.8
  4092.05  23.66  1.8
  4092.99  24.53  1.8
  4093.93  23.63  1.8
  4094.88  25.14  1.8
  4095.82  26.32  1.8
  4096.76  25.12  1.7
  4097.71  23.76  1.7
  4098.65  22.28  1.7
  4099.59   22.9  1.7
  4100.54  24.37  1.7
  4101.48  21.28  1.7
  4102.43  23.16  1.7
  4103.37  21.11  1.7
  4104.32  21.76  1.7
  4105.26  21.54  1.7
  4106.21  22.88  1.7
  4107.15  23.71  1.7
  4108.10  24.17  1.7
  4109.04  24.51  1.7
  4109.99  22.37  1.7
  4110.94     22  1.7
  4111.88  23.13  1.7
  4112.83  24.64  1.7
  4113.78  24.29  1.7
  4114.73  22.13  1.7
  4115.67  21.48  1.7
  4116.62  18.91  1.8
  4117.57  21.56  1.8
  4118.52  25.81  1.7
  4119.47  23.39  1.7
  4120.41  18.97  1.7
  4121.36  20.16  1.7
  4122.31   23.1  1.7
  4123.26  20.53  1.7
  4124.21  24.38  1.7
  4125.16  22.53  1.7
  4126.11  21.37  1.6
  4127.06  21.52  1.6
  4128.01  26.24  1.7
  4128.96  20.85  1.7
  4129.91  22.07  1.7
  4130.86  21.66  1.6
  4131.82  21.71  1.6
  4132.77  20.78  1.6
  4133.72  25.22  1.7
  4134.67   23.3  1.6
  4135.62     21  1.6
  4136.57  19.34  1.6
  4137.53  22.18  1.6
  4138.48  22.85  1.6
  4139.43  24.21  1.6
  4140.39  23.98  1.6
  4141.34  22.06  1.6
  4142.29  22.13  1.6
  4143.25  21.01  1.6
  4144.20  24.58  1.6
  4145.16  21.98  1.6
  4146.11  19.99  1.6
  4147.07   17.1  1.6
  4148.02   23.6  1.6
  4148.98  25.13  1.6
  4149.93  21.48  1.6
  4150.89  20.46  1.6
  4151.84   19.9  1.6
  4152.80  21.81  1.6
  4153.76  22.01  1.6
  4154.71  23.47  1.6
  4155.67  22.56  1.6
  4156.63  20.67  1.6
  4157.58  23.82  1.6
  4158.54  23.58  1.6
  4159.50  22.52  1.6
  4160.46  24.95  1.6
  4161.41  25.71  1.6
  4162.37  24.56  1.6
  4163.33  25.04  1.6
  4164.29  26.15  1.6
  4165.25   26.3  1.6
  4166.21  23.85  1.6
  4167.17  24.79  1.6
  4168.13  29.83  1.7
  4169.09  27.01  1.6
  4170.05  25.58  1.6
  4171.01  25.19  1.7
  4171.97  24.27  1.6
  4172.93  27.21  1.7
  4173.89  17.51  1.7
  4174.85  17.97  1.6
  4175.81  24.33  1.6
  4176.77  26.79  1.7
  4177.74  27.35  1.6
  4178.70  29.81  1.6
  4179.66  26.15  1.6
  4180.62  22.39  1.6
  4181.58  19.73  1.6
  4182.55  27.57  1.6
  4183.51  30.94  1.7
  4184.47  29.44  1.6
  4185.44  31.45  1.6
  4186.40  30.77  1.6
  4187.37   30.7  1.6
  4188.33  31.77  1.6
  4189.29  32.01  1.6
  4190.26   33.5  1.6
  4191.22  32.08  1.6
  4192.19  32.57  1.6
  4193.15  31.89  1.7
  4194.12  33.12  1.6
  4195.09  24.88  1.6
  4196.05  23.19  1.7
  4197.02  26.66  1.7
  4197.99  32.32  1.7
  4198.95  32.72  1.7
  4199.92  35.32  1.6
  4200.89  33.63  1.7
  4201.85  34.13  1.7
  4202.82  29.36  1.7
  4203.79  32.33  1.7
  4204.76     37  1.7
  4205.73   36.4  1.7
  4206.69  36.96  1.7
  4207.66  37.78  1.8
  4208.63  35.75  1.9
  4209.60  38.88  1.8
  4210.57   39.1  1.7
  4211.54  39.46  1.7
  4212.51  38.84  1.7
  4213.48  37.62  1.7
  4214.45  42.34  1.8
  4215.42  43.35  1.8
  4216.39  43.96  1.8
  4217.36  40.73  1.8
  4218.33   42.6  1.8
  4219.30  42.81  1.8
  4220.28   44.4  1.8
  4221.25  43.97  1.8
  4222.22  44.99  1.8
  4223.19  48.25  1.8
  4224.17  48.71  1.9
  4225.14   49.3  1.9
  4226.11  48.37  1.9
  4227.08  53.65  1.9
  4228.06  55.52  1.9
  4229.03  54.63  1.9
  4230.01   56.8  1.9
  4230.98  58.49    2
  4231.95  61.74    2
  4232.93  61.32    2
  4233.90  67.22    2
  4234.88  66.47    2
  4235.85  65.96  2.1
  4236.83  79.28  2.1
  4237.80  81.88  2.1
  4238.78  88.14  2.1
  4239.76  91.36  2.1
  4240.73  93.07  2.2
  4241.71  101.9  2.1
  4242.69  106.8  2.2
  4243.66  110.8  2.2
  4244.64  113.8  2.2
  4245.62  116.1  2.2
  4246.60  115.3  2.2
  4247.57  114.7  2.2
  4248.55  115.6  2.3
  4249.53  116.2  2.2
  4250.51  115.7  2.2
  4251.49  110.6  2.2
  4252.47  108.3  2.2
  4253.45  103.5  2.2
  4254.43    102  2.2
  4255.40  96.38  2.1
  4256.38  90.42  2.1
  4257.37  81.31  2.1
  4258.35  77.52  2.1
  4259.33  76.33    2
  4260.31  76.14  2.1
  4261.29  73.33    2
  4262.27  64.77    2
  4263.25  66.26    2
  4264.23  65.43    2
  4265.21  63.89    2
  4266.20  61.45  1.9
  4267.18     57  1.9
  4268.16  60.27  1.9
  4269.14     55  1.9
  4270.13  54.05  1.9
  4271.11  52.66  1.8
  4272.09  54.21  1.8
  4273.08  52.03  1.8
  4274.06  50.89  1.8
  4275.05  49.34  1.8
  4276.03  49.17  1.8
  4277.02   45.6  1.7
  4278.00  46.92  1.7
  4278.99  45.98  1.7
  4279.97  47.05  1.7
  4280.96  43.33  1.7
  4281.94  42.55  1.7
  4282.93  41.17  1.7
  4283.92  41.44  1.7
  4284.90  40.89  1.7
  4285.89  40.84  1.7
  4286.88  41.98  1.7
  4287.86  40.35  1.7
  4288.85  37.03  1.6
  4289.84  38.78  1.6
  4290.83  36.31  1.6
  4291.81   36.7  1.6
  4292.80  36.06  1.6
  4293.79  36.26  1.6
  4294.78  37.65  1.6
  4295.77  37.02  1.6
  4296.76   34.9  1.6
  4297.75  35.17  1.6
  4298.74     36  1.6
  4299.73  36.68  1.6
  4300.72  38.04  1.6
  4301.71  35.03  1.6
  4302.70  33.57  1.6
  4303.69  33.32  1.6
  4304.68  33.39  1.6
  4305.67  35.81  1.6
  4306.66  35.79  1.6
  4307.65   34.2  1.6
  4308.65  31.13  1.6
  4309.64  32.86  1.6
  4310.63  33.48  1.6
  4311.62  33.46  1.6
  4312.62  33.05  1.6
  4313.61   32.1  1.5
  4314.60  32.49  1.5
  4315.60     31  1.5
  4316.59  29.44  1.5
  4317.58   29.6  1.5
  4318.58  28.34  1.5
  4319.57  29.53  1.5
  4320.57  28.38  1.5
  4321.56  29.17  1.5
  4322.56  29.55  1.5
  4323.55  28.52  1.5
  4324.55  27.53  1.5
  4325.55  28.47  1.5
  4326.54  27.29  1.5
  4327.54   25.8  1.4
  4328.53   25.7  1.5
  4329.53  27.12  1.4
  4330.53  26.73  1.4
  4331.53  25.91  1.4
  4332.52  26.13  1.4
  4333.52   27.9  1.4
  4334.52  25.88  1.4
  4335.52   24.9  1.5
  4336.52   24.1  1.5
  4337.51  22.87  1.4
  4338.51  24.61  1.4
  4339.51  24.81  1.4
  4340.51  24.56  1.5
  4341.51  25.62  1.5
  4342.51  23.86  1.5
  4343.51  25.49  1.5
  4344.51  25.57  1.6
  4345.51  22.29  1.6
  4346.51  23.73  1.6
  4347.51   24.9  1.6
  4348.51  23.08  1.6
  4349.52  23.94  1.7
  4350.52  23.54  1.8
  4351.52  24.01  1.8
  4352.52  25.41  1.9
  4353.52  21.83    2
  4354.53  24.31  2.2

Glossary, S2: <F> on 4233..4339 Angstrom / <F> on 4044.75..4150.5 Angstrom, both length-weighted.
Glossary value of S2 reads 2.34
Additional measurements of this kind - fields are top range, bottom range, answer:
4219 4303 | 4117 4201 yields 2.55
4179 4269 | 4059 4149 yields 2.53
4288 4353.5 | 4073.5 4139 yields 1.29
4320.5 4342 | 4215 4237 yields 0.50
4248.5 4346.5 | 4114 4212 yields 1.72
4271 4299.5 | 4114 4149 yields 1.91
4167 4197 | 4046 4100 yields 1.18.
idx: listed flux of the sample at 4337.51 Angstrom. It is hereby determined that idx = 22.87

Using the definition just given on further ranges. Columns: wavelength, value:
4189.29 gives 32.01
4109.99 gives 22.37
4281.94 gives 42.55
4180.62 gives 22.39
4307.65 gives 34.2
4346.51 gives 23.73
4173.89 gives 17.51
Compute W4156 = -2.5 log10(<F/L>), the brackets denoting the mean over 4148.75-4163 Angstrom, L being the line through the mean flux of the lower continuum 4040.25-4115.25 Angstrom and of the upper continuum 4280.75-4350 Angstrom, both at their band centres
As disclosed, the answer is 0.14 mag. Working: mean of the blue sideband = 23.2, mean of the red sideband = 31.4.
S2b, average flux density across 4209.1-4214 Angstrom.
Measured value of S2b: 38.8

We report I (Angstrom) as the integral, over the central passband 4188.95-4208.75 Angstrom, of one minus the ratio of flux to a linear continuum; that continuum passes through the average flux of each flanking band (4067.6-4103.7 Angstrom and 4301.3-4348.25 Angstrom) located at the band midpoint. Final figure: -4.9 Angstrom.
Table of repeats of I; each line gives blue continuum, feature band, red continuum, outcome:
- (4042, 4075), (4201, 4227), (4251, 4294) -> 4.5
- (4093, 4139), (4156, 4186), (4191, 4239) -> 8.3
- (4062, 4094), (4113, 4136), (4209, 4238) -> 7.2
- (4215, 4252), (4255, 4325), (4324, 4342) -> 4.4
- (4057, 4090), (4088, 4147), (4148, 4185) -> 3.2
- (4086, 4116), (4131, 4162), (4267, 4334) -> 4.8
